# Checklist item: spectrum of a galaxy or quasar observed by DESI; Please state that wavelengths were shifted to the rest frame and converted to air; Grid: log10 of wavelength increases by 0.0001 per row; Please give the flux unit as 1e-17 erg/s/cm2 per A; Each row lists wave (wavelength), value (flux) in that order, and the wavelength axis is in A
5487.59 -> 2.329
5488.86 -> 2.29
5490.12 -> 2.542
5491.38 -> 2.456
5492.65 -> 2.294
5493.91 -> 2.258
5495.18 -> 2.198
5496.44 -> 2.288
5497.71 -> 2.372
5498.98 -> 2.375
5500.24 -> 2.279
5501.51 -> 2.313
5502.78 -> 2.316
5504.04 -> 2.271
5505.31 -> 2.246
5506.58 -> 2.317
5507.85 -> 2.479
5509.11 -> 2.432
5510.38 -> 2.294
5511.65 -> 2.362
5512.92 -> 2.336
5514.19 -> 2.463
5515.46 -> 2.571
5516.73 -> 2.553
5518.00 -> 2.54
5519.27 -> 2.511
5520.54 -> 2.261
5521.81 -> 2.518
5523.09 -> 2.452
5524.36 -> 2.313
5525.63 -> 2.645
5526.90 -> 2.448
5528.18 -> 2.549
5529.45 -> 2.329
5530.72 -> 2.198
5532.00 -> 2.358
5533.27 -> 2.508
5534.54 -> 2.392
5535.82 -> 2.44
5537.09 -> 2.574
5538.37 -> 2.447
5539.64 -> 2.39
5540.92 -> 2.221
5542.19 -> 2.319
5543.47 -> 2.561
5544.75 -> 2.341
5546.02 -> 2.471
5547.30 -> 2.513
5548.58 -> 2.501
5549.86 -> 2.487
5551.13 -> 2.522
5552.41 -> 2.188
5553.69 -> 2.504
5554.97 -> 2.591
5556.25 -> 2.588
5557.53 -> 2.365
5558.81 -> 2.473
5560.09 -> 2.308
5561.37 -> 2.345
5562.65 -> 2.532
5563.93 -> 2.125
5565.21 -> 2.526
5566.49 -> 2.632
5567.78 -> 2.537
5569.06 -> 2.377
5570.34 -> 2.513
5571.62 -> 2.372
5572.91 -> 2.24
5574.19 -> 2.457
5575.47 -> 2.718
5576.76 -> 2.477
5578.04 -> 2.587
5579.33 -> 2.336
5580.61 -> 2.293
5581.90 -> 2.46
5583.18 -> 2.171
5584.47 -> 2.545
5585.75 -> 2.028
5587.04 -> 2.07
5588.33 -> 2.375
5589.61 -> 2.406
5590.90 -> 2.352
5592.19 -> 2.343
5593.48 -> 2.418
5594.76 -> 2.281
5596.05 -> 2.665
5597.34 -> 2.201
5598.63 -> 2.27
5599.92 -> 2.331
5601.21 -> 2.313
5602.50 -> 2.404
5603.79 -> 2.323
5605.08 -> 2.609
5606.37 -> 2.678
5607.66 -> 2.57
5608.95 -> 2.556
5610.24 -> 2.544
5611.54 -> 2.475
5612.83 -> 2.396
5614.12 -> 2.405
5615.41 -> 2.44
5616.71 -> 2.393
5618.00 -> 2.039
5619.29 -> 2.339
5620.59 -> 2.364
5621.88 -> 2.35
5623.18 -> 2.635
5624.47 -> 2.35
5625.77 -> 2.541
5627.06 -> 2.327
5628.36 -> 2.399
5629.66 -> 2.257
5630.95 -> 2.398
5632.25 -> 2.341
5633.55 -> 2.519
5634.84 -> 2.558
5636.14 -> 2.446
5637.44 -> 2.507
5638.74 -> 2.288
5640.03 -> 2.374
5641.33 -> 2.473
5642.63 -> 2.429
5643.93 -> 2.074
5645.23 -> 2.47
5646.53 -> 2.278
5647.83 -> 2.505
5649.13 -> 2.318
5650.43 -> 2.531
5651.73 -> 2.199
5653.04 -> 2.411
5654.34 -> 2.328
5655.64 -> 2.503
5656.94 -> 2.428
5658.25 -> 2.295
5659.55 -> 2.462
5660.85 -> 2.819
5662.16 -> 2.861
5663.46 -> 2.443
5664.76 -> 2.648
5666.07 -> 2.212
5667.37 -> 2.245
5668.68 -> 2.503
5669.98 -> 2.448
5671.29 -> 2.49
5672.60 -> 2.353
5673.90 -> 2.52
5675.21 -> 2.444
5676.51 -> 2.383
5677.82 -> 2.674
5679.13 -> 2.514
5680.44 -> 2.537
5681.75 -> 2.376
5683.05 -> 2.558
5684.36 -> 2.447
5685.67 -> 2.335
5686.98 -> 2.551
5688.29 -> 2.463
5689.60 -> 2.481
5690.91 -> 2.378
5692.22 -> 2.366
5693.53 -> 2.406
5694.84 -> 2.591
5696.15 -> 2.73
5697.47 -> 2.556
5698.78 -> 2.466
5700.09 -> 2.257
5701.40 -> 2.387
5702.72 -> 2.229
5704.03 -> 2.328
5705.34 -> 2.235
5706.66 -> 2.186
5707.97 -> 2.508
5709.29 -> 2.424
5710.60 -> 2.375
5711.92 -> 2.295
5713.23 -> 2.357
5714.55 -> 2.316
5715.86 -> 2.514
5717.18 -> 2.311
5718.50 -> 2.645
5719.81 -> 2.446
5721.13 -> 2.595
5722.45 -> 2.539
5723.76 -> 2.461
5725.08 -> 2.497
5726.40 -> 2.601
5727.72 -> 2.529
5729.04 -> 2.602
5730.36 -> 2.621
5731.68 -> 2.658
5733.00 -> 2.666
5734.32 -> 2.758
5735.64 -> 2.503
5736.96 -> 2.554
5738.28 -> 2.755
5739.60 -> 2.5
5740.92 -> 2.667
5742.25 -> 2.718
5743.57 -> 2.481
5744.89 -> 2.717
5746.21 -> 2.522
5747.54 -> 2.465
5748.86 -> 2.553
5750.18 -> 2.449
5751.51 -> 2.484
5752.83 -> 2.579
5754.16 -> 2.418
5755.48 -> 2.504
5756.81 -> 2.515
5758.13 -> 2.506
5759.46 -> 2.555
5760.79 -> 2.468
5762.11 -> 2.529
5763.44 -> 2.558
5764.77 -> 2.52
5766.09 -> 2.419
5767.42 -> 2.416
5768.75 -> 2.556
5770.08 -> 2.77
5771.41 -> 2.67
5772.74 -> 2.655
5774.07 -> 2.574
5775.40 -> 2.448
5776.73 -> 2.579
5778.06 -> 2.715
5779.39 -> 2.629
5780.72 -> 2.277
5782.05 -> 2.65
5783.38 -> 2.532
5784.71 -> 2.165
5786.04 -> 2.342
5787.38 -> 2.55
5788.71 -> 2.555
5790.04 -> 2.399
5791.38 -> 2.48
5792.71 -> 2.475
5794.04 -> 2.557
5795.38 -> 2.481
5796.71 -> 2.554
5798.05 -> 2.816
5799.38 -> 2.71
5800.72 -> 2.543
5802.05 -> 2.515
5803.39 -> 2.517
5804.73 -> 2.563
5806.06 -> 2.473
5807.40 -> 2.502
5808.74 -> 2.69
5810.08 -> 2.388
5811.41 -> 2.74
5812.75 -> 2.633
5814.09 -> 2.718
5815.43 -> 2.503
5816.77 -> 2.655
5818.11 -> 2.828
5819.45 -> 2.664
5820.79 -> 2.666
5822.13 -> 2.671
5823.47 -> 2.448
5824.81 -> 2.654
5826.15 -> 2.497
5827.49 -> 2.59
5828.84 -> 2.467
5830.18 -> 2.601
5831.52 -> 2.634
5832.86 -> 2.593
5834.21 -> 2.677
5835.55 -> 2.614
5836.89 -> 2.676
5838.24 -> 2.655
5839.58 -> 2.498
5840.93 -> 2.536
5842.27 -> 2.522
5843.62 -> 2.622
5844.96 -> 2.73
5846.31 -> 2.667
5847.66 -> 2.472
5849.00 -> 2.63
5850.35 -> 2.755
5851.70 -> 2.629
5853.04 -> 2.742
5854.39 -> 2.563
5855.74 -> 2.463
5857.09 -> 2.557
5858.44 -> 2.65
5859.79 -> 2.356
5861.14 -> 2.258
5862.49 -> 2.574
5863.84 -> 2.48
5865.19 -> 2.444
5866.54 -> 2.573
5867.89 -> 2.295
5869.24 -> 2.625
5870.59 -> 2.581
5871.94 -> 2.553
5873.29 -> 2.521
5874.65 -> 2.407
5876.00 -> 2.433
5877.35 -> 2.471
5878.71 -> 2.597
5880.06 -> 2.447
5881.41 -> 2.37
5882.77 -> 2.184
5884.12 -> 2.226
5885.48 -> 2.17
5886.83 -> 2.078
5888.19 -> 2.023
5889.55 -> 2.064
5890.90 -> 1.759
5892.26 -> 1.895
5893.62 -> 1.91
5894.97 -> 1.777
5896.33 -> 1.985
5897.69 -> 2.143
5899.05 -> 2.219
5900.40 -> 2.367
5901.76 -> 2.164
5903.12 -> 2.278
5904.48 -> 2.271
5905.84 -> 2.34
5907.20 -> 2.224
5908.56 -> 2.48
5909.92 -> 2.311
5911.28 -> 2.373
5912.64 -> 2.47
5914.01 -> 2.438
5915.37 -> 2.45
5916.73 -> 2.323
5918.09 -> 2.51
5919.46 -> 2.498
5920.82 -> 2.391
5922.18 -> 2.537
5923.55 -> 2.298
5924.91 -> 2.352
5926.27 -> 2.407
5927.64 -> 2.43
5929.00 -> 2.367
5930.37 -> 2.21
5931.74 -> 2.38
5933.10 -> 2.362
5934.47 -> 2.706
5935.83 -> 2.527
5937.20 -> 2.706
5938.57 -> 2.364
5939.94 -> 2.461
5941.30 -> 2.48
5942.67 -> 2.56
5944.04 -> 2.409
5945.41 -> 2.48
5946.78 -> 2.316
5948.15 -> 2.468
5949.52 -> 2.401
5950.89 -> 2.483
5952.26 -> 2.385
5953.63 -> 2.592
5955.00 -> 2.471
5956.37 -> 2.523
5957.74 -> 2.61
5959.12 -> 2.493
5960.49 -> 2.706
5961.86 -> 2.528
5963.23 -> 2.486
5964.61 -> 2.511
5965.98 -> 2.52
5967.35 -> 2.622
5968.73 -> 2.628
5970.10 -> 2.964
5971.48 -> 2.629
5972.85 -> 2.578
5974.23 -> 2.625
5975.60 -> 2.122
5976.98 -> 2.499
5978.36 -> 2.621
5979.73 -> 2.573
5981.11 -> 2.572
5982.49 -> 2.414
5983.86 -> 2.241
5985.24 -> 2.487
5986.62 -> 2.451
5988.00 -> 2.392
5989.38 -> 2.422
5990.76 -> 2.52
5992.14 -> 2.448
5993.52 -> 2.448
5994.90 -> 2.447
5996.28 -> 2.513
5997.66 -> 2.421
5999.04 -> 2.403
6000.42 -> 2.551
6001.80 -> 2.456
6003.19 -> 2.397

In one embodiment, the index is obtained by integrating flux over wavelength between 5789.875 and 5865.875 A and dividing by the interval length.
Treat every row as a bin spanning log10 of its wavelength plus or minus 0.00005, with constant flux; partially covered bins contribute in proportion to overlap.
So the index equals 2.58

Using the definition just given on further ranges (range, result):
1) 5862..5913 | 2.29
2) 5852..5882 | 2.5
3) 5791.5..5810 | 2.56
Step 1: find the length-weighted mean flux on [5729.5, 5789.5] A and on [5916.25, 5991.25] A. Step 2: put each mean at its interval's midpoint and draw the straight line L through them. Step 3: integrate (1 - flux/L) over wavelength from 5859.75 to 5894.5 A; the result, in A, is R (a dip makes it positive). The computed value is 2.7 A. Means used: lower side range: 2.55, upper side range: 2.48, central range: 2.32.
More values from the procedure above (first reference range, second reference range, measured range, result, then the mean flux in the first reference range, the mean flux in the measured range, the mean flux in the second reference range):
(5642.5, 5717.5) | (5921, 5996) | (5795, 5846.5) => -3.07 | 2.43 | 2.6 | 2.49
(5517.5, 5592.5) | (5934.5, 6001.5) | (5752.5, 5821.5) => -2.42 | 2.42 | 2.55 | 2.5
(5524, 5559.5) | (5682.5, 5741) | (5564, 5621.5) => 1.13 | 2.44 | 2.4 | 2.48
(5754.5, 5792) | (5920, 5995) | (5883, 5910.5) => 3.98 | 2.52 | 2.13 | 2.48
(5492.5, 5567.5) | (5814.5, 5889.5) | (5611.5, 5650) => 0.85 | 2.41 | 2.39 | 2.52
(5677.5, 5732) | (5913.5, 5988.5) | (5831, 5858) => -1.52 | 2.46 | 2.61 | 2.48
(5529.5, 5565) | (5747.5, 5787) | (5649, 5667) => 0.04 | 2.42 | 2.46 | 2.52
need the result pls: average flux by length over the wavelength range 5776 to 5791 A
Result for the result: 2.49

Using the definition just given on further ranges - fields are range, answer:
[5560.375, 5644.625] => 2.4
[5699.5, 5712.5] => 2.32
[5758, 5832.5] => 2.56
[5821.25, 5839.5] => 2.6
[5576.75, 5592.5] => 2.34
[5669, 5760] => 2.49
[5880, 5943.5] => 2.3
